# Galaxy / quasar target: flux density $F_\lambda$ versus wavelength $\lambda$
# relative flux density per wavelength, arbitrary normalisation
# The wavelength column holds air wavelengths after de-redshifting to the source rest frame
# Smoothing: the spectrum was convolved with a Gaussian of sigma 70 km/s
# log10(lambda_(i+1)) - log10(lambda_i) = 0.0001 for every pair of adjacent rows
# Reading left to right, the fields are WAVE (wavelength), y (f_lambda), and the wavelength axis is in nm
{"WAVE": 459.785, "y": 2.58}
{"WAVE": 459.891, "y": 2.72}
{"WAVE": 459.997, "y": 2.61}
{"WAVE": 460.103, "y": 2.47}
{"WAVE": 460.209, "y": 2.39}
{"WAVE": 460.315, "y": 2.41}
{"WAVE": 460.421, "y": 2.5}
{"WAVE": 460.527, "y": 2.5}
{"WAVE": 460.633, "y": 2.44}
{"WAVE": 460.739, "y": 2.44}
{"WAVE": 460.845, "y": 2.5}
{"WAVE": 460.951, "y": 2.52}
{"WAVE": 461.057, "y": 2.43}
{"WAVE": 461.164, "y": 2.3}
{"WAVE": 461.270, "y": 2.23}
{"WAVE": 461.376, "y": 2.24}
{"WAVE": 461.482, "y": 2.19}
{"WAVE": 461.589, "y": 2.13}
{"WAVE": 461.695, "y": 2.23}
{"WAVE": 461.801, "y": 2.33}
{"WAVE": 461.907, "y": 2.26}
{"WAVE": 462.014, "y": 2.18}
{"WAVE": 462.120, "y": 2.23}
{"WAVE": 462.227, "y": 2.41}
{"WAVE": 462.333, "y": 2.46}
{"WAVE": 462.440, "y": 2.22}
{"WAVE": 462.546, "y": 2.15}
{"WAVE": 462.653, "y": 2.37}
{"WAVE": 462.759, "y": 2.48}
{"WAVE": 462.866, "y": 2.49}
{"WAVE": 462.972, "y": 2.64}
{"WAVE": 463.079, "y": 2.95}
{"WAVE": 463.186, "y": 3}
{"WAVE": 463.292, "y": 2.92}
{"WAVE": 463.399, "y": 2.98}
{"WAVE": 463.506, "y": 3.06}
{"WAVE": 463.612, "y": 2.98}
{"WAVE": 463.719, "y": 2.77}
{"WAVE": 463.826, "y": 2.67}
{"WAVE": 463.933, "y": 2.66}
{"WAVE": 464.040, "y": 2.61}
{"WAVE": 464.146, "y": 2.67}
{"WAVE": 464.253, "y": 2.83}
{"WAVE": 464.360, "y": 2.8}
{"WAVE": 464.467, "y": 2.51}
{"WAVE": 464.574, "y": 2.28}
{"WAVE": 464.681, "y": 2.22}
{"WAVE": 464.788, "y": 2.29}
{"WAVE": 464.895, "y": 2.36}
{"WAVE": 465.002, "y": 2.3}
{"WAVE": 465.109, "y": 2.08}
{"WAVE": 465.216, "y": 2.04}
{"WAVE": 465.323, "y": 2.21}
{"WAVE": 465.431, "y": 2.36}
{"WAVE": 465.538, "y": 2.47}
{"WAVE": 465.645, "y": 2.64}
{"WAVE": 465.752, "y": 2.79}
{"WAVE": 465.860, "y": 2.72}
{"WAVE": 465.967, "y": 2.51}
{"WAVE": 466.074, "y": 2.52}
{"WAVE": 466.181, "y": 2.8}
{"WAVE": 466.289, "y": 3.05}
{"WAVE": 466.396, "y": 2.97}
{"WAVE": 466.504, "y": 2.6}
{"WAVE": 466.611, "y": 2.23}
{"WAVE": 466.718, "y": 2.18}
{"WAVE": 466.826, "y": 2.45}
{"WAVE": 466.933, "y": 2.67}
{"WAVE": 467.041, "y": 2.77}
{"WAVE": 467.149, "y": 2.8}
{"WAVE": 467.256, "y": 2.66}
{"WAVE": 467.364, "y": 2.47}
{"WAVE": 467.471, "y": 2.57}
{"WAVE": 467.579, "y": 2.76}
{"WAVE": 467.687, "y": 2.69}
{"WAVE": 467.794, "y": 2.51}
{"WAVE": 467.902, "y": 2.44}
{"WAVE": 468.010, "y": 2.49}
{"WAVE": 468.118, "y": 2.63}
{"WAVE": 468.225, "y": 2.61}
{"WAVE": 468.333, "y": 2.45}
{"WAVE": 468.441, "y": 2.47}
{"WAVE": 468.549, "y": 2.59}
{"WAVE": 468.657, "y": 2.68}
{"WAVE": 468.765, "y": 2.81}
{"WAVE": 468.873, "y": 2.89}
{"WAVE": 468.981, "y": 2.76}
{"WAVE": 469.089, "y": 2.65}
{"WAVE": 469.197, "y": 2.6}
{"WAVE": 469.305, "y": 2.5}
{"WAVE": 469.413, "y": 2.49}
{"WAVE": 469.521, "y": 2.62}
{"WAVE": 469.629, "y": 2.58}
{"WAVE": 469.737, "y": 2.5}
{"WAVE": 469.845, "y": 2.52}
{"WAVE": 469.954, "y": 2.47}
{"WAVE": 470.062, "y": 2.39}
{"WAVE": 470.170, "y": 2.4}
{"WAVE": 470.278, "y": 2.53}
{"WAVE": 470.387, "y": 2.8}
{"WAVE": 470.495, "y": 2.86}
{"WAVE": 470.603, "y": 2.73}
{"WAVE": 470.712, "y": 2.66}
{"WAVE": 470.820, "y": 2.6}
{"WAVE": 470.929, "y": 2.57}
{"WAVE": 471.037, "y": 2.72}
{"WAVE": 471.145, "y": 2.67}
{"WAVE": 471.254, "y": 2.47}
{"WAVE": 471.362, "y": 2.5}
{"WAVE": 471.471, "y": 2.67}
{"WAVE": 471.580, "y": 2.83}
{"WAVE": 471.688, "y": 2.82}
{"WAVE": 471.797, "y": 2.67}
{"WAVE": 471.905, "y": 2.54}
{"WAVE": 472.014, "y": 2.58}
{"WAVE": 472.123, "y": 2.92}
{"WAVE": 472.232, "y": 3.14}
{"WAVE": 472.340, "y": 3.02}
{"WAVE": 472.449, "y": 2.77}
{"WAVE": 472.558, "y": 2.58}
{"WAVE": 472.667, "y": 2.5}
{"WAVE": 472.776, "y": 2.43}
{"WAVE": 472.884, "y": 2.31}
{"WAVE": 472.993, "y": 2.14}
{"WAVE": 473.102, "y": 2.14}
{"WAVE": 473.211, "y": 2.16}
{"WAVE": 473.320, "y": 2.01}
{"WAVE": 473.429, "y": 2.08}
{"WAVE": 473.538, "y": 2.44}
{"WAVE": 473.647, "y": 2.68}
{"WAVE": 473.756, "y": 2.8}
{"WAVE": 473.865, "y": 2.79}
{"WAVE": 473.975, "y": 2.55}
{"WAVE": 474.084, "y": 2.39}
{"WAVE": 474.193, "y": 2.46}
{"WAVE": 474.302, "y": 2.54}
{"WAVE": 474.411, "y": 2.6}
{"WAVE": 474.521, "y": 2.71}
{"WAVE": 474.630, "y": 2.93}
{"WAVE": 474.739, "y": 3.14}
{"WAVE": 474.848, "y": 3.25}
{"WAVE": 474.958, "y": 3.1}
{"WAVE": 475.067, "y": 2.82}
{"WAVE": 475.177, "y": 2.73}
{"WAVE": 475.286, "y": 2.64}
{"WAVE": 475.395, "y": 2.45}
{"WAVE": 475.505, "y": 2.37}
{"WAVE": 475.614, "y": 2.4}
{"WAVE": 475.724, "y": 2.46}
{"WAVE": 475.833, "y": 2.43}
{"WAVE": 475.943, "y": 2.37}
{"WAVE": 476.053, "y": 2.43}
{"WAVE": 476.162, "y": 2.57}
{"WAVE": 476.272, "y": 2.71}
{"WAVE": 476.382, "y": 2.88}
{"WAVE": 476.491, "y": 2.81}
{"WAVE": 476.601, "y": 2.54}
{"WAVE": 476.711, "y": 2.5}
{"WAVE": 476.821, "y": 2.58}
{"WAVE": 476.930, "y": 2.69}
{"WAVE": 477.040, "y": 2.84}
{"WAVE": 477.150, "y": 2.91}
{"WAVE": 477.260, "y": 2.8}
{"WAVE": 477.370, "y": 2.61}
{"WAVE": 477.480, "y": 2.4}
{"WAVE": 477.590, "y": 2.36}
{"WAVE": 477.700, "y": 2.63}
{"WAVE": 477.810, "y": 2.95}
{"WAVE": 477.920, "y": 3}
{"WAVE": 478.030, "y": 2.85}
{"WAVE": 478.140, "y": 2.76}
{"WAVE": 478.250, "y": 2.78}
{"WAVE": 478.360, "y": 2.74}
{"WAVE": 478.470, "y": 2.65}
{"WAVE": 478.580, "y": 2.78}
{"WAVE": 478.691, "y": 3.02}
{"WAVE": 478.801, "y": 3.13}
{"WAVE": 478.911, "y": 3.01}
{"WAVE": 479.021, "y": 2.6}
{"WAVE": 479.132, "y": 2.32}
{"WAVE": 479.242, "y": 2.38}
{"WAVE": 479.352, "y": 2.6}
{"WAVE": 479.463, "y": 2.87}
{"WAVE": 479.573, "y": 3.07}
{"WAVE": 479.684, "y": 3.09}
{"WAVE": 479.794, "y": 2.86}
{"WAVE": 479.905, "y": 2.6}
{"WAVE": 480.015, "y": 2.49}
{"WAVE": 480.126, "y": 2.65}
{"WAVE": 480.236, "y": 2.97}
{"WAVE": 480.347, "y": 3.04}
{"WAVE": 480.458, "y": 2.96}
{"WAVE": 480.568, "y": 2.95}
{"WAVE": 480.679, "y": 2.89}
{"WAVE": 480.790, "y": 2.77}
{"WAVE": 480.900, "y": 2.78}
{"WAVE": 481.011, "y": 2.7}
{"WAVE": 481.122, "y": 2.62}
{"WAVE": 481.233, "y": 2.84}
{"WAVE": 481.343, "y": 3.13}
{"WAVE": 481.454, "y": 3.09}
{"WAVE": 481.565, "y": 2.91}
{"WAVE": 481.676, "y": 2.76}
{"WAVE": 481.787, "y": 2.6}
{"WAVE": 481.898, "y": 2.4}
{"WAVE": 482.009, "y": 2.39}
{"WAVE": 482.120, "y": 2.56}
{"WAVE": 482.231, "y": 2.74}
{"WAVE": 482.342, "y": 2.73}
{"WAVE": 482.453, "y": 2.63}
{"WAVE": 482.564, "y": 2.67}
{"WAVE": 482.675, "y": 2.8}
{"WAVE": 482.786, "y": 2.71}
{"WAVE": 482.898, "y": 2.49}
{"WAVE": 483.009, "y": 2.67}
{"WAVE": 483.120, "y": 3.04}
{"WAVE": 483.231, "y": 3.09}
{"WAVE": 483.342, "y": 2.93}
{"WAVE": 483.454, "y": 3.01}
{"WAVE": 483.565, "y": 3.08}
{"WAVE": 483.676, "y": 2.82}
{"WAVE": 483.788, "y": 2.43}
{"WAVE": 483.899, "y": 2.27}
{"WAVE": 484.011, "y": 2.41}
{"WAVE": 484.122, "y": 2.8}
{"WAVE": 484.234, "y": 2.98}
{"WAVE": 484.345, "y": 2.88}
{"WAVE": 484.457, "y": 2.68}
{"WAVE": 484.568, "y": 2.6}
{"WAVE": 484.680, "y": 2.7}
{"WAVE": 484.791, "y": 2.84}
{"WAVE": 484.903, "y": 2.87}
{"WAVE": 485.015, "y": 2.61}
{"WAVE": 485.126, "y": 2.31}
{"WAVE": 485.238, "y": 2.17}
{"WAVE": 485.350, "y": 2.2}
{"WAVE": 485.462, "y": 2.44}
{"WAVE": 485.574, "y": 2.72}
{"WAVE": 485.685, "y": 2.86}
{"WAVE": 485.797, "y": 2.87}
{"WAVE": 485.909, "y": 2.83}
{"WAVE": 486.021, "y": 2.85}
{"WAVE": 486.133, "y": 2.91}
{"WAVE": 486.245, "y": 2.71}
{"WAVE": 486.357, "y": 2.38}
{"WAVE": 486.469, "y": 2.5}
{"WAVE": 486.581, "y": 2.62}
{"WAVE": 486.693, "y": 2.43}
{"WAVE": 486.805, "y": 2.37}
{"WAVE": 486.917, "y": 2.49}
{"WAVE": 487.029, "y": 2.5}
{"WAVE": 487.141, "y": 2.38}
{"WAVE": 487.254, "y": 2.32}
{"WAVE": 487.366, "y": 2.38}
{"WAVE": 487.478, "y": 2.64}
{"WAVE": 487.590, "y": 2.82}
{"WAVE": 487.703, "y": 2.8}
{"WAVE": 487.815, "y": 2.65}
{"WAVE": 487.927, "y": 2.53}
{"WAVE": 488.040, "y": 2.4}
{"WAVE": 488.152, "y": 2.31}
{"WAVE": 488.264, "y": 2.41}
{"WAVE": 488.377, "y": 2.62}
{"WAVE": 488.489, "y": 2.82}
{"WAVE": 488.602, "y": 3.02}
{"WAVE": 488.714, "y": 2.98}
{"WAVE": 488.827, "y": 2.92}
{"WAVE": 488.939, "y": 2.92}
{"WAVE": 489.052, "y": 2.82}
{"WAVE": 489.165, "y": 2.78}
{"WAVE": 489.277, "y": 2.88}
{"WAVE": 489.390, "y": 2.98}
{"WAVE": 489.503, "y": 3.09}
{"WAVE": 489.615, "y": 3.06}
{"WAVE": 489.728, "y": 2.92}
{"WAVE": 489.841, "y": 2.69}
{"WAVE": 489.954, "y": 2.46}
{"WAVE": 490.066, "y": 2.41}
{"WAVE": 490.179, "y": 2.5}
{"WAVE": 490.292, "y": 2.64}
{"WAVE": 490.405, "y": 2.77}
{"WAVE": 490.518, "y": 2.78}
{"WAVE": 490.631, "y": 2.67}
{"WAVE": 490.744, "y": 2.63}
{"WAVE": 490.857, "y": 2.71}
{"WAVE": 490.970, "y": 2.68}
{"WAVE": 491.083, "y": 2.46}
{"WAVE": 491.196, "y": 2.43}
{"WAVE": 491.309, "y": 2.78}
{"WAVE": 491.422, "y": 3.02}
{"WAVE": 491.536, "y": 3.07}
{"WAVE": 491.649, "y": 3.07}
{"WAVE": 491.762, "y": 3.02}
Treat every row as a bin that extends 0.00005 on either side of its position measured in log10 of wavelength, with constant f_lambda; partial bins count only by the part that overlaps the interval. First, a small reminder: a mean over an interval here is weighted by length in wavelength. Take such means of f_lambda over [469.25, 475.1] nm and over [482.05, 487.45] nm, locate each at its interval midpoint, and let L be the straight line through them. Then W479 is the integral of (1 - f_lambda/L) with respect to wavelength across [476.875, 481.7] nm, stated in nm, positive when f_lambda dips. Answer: -0.29 nm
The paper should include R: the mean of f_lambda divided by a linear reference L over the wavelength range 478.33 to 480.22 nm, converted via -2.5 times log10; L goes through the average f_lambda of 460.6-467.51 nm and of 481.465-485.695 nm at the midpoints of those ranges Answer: -0.047 mag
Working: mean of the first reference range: 2.51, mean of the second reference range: 2.68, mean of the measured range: 2.76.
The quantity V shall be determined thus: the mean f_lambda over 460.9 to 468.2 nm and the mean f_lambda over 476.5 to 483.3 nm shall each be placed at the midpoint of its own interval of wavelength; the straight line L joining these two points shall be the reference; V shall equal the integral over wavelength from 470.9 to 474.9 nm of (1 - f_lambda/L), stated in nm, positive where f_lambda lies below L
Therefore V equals 0.06 nm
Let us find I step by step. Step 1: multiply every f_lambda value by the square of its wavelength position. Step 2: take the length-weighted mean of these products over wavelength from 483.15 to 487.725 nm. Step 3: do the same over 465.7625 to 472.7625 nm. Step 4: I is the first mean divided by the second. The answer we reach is 1.1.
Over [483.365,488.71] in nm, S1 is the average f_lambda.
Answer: 2.63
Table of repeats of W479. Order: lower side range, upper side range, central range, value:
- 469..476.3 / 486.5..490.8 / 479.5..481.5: -0.17 nm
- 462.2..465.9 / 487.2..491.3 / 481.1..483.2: -0.06 nm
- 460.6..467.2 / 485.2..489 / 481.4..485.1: -0.19 nm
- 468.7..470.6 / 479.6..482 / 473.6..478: 0.08 nm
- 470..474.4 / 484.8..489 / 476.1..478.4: -0.11 nm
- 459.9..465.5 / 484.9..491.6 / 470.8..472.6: -0.12 nm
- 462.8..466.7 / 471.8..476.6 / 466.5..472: 0.01 nm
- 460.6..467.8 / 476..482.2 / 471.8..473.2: 0.04 nm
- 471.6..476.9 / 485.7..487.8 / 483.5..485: -0.07 nm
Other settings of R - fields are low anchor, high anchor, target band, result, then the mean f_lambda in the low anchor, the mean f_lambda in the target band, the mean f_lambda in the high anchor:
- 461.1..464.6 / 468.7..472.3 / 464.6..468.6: 0.03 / 2.52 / 2.52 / 2.65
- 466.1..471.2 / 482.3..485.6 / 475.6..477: 0.03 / 2.61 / 2.57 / 2.69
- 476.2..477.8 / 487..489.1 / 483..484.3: -0.06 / 2.67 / 2.8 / 2.65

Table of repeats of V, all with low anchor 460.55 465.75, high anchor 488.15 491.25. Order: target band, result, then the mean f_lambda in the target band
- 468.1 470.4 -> -0.046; 2.58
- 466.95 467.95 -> -0.047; 2.63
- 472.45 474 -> 0.097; 2.41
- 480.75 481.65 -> -0.069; 2.85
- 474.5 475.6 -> -0.090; 2.8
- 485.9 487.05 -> 0.047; 2.59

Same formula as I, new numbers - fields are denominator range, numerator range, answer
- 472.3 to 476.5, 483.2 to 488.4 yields 1.07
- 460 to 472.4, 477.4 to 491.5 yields 1.14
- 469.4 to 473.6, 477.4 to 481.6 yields 1.13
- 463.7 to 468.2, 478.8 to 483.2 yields 1.15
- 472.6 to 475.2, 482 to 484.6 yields 1.11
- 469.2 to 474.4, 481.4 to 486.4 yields 1.11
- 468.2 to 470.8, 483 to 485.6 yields 1.10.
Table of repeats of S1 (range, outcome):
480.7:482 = 2.77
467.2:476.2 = 2.6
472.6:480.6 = 2.66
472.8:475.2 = 2.58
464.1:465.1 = 2.45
